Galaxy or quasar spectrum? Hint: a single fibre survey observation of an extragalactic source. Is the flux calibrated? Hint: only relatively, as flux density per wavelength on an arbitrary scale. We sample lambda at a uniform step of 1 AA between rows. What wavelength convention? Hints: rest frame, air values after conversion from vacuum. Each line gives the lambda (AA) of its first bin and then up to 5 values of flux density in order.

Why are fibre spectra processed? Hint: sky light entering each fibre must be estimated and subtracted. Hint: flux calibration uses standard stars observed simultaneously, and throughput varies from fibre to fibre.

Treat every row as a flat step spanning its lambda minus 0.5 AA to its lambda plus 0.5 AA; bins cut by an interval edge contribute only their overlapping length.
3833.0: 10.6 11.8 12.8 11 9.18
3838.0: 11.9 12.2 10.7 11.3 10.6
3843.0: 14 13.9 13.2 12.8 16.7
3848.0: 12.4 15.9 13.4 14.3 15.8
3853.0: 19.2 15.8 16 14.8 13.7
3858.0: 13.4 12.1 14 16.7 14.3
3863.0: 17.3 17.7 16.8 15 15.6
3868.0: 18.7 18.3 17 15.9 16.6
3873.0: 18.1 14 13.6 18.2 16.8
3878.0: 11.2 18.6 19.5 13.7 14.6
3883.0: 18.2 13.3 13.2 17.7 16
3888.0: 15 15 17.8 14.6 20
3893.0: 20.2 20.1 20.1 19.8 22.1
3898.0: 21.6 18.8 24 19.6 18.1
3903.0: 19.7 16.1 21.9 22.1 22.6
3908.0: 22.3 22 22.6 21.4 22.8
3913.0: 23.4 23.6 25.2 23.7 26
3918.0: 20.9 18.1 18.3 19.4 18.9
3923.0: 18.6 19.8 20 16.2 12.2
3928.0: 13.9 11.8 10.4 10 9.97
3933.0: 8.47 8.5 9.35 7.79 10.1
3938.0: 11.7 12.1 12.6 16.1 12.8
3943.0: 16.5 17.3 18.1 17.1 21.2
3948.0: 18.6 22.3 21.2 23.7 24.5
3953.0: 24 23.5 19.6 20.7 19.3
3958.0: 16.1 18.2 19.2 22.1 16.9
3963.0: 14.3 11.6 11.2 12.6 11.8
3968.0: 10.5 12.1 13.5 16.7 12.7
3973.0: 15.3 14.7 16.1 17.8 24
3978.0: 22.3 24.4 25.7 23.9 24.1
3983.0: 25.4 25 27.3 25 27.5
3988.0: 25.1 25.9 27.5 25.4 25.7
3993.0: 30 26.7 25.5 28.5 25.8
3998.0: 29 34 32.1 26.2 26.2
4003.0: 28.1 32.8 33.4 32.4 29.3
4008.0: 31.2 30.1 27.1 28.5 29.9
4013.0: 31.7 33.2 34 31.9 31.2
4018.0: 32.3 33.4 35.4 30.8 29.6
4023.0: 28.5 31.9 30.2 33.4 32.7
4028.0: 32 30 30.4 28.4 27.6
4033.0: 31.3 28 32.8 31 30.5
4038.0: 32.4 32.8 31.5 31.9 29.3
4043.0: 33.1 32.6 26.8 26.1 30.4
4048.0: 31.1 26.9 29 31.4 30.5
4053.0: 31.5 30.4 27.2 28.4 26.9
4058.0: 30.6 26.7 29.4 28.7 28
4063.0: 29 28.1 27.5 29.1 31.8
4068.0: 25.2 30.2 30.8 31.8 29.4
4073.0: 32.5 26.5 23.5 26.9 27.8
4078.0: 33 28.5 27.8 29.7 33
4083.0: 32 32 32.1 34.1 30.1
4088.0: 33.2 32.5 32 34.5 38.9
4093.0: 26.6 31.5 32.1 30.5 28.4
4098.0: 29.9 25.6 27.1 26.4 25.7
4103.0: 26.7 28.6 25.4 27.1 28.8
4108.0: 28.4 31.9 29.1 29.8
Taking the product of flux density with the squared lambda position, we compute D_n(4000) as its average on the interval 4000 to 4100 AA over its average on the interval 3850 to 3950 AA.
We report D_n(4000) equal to 1.9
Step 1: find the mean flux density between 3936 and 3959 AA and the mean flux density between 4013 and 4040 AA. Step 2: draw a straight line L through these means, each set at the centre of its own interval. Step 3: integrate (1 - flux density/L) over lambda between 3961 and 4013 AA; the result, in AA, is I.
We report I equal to 3.1 AA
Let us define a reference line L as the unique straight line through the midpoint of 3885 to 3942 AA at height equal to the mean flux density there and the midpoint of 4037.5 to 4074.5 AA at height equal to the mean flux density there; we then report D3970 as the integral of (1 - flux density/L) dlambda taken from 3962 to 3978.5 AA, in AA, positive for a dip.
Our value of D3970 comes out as 5.6 AA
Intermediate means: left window 17.6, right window 29.6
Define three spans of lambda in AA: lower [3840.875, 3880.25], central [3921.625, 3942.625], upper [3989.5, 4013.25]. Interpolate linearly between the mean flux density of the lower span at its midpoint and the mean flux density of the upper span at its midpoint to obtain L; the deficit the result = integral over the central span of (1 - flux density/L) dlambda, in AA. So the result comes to 8.8 AA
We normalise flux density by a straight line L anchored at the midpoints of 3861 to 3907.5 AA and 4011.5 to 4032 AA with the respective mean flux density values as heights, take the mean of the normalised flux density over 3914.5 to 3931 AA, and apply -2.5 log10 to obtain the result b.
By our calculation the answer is 0.18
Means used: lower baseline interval 17.6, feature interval 18.1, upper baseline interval 31.4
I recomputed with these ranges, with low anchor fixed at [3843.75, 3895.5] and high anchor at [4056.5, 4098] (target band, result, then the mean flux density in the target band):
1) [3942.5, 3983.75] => 6.79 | 18.6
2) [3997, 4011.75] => -2.81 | 29.9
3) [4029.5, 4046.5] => -1.86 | 30.4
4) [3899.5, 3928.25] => -2.50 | 20.5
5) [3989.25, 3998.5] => -1.03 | 27.1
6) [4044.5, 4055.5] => -0.39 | 29.2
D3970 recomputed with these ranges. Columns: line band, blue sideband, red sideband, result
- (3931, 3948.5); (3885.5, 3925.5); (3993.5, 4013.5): 7.6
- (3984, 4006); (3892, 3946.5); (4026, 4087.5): -3.2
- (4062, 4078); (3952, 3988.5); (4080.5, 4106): -0.3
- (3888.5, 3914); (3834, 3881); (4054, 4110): -4.0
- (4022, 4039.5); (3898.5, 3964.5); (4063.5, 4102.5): -3.3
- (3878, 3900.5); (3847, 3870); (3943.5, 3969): -1.9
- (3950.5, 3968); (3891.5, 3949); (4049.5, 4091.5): 2.4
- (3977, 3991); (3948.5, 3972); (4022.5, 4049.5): -2.4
